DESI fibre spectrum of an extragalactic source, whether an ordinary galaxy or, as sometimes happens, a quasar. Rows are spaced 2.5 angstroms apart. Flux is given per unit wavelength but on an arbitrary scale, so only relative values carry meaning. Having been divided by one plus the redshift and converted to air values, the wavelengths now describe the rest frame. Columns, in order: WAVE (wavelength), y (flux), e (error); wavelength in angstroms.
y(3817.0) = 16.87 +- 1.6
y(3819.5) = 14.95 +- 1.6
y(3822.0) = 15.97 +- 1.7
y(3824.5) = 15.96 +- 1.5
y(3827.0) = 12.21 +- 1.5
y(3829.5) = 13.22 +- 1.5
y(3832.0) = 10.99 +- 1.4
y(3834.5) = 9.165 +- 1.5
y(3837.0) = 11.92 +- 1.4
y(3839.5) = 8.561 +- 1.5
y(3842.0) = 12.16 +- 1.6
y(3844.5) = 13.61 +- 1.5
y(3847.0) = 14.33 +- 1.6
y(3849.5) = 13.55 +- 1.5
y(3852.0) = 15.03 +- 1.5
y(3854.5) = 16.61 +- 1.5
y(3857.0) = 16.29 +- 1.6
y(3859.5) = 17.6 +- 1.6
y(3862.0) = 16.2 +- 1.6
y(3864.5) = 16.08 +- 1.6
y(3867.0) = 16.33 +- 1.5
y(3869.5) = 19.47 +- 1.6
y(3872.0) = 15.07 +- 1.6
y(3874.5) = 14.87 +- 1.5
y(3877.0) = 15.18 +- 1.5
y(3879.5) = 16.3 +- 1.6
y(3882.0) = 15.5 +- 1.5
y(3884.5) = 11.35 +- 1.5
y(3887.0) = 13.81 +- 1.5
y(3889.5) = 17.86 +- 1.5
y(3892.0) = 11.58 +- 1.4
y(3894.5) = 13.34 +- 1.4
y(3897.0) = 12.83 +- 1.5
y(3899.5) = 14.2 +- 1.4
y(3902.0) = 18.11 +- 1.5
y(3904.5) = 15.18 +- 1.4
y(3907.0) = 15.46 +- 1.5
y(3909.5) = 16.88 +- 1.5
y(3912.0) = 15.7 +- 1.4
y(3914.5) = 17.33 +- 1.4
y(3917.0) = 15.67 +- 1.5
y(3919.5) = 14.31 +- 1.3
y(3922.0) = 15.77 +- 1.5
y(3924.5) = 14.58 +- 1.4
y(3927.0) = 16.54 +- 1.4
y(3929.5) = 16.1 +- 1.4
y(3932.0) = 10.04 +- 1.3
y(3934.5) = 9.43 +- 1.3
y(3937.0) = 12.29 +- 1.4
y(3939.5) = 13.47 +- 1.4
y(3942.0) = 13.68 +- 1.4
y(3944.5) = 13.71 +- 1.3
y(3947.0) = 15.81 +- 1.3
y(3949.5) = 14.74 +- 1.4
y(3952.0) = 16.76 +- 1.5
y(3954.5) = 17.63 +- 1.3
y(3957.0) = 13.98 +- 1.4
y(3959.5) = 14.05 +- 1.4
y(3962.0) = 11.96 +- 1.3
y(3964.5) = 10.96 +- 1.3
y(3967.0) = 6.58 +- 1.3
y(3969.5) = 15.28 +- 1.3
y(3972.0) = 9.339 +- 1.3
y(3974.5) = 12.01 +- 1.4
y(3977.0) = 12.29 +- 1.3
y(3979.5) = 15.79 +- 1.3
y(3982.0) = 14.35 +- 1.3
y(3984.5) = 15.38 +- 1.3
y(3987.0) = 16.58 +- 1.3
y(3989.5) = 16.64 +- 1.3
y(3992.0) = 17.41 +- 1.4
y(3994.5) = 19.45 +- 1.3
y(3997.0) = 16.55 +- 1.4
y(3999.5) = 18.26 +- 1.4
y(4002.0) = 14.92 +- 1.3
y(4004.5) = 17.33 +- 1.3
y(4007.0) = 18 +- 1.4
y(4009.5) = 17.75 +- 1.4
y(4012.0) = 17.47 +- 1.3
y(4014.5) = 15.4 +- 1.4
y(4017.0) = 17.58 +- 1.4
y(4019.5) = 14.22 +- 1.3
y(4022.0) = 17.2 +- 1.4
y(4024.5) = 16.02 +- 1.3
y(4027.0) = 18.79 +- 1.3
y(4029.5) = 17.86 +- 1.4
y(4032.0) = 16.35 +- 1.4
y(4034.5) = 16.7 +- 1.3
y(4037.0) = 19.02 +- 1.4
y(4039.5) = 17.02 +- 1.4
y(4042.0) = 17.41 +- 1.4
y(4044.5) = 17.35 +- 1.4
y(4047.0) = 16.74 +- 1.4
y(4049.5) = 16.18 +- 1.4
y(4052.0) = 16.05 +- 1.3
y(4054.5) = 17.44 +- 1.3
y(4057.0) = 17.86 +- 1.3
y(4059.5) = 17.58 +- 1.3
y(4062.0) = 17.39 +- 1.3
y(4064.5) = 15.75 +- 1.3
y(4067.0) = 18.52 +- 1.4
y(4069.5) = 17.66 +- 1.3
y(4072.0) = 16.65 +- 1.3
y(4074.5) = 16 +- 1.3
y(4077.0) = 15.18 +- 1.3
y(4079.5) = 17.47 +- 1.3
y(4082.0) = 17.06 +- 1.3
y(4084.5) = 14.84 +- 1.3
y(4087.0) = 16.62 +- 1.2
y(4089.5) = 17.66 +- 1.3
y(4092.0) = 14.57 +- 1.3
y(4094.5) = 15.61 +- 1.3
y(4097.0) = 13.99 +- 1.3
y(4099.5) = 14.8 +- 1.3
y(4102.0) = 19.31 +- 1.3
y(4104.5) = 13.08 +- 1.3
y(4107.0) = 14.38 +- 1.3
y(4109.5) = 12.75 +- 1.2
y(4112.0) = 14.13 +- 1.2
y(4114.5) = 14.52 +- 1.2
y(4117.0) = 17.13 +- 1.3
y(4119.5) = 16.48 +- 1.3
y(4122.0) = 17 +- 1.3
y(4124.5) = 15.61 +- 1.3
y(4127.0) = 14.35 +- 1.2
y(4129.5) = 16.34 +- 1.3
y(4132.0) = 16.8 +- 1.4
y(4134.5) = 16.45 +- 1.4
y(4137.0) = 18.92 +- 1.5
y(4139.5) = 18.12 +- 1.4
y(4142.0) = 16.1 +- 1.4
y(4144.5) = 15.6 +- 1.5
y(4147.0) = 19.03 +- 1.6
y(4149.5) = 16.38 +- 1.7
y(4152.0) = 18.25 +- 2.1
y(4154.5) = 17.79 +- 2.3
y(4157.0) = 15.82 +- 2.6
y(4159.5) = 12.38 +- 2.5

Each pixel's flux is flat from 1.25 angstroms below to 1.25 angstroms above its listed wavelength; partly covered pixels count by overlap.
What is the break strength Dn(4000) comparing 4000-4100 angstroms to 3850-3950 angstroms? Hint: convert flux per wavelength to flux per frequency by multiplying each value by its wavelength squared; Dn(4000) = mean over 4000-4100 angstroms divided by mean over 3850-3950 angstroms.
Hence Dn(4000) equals 1.2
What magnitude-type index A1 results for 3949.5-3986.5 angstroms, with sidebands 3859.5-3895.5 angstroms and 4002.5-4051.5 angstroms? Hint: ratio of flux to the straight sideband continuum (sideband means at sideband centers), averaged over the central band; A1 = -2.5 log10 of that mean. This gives 0.213 mag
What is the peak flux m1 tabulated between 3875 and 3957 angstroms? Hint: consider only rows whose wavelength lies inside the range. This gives 18.11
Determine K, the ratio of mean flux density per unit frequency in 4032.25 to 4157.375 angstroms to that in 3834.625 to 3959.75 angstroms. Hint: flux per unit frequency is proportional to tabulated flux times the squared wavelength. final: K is 1.24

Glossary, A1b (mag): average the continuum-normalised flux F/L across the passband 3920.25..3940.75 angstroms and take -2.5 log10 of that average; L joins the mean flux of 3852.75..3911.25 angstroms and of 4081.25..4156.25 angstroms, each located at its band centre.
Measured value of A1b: 0.15 mag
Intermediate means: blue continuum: 15.5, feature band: 13.5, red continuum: 16.1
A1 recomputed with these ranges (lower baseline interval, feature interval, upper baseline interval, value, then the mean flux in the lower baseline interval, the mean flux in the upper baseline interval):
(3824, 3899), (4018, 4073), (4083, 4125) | -0.13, 14.2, 15.4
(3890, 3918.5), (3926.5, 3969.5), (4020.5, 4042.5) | 0.19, 15.2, 17.3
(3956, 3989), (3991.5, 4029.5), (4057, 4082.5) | -0.18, 13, 17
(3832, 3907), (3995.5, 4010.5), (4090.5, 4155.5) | -0.12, 14.5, 16.1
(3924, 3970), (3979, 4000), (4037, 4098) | -0.14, 13.5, 16.7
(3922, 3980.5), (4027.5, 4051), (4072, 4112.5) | -0.17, 13.4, 15.5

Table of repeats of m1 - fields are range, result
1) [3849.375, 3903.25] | 19.47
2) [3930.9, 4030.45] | 19.45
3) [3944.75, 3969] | 17.63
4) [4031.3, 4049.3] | 19.02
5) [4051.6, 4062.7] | 17.86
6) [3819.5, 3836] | 15.97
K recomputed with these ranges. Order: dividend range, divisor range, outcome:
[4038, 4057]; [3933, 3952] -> 1.33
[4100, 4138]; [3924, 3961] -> 1.22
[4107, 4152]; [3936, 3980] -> 1.33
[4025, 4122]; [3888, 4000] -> 1.20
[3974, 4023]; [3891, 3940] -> 1.17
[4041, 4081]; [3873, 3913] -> 1.24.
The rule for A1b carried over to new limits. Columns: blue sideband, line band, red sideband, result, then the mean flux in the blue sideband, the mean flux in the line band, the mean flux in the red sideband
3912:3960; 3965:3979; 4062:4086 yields 0.31 mag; 14.6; 11.3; 16.6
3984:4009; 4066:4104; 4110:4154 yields 0.03 mag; 17.1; 16.3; 16.5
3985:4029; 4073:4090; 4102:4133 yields -0.03 mag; 17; 16.4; 15.4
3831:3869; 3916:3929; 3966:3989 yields -0.14 mag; 14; 15.4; 13.3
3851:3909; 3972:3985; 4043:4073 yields 0.21 mag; 15.4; 13.4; 17.1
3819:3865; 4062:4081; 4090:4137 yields -0.10 mag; 13.9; 16.8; 15.5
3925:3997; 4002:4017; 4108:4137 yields -0.17 mag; 14.1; 17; 15.7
